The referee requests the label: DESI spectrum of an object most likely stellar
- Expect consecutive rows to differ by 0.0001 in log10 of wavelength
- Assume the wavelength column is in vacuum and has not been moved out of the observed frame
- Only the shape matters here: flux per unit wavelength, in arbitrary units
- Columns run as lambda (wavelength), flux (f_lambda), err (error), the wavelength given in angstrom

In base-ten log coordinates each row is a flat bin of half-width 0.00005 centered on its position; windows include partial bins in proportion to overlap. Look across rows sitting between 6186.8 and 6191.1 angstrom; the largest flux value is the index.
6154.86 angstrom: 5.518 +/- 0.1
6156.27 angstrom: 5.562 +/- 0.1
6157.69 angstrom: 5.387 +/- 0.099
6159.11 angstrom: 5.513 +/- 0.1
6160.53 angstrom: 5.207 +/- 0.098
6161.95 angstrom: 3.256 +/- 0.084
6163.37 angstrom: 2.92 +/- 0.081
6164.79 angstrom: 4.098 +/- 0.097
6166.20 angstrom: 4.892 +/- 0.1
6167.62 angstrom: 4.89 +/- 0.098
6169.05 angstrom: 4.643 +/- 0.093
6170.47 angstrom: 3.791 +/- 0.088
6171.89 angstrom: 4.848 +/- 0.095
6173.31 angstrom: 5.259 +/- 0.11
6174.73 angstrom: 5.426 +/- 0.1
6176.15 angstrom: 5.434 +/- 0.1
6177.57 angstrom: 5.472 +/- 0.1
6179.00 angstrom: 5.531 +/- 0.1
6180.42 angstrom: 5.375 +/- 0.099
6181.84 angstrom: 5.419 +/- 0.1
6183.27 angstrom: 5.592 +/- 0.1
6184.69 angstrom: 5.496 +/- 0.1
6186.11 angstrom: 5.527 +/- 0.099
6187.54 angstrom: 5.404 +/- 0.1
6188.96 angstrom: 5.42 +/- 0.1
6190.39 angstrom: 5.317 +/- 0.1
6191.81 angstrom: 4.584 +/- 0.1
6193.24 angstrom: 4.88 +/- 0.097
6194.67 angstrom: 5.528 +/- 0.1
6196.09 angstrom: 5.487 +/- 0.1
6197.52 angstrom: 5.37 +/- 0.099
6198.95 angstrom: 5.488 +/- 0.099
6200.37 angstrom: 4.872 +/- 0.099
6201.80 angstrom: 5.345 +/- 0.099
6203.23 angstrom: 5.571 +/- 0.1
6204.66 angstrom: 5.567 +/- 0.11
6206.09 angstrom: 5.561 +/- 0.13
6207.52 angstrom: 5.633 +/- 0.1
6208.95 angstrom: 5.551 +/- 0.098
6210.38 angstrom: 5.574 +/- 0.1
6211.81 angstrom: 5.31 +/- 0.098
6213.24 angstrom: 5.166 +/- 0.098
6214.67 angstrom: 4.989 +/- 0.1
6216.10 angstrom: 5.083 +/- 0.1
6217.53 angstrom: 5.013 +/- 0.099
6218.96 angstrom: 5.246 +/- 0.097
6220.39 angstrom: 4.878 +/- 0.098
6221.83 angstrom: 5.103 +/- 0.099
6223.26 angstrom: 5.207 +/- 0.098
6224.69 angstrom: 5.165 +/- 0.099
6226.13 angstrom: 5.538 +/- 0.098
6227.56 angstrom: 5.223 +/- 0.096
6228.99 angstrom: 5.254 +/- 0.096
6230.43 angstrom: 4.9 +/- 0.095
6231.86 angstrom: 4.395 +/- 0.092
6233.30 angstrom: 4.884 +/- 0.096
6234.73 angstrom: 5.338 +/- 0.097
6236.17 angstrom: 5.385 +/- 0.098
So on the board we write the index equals 5.42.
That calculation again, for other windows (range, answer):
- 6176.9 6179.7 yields 5.531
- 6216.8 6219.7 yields 5.246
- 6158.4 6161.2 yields 5.513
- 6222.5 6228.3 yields 5.538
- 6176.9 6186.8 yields 5.592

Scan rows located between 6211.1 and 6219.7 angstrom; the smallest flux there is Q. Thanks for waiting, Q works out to 4.989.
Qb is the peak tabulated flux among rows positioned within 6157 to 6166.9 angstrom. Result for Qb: 5.513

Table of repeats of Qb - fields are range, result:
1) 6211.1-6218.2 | 5.31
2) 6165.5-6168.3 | 4.892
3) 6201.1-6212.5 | 5.633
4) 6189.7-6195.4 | 5.528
